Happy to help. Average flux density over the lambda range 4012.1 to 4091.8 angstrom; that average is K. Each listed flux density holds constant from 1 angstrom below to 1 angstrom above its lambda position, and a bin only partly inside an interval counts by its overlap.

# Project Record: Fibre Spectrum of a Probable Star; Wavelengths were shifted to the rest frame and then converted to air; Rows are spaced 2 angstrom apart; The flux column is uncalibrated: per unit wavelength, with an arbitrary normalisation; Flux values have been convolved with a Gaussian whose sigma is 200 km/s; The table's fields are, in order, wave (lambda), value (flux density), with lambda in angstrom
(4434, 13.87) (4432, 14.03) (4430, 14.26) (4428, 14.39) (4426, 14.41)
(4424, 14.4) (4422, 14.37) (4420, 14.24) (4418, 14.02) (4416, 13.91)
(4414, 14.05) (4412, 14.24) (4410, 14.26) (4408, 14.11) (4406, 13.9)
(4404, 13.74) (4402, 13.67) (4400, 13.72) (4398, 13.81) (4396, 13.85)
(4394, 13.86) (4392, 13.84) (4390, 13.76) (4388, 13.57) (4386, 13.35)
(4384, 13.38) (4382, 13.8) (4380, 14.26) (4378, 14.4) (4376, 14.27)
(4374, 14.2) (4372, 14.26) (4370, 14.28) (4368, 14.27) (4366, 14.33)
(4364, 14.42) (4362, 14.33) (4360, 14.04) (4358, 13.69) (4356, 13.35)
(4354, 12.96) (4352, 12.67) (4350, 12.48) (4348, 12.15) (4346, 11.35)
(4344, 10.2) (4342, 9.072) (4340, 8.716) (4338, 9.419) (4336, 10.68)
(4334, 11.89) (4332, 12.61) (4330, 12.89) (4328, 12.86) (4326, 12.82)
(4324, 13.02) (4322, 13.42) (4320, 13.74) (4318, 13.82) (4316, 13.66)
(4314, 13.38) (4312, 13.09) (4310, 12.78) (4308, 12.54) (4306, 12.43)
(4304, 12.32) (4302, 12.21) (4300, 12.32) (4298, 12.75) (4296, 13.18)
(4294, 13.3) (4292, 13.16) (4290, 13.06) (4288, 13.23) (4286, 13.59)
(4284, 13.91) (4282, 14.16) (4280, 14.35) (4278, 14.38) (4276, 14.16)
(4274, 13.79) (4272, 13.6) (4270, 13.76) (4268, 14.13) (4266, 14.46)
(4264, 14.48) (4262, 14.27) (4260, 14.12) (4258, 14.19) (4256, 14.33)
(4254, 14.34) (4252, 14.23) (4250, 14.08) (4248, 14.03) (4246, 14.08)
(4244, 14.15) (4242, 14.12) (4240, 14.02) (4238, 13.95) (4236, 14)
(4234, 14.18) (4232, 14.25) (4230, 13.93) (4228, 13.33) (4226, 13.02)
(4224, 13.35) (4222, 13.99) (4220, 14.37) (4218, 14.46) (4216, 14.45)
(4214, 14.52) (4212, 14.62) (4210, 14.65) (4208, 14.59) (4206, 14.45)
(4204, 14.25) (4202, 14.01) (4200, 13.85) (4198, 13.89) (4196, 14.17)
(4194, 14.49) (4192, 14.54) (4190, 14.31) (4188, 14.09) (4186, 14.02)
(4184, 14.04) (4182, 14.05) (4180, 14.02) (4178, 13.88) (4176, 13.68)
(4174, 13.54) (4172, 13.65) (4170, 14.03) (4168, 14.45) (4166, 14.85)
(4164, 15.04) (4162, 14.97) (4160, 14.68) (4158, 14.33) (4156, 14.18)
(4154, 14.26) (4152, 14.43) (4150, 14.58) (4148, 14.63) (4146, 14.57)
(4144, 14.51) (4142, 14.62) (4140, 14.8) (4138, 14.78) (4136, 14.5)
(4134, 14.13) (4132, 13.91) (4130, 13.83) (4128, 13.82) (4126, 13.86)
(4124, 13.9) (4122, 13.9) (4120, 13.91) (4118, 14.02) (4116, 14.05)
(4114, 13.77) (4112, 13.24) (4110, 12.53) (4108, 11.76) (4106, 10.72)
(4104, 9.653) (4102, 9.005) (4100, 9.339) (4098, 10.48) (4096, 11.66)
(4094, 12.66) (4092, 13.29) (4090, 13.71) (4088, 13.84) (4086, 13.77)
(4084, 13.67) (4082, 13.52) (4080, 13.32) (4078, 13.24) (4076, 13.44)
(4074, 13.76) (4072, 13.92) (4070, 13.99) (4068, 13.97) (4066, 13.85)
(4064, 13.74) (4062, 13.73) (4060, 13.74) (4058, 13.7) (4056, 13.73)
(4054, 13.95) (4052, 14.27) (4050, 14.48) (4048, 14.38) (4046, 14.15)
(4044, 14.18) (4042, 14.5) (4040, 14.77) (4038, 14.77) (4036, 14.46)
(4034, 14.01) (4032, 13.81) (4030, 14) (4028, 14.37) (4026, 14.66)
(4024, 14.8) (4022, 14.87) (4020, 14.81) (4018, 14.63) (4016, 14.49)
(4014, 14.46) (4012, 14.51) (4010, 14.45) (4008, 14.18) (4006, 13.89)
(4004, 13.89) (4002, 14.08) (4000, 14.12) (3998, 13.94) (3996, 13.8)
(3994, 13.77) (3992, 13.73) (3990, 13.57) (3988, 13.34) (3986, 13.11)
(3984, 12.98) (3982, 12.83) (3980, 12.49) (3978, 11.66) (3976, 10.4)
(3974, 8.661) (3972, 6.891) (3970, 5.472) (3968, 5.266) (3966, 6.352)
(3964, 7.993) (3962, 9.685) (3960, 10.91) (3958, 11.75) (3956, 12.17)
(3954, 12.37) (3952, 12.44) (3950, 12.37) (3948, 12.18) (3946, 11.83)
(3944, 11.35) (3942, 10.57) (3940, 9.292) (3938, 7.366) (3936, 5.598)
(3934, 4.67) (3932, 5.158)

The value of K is 14.1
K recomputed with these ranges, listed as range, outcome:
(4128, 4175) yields 14.4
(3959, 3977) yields 7.96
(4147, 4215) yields 14.3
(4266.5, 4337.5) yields 13.2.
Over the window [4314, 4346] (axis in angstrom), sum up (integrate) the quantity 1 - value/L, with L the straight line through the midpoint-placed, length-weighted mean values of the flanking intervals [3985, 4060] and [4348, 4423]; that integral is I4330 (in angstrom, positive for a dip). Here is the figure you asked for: 4.5 angstrom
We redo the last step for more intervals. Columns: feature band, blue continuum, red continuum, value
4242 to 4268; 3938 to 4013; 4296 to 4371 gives -3.8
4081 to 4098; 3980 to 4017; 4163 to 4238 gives 1.0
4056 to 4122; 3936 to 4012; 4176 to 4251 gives -1.1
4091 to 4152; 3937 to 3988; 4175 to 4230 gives -1.4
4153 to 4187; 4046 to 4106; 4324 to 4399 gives -3.1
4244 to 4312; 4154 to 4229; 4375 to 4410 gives 2.0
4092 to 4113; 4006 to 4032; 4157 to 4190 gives 4.6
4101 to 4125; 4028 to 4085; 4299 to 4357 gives 1.9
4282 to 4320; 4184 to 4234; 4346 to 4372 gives 1.9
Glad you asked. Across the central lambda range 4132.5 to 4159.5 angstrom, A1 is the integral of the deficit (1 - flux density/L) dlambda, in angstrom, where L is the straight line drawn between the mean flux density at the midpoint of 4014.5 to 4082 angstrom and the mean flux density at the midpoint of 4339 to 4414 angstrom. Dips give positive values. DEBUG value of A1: -1.1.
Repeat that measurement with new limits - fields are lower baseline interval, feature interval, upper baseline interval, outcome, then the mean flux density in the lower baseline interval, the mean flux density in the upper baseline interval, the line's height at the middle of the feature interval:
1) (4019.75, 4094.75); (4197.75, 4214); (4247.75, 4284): -0.2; 14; 14.2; 14.1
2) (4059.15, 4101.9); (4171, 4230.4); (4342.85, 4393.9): -3.7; 13.1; 13.5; 13.3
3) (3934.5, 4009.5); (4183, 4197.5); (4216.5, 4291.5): -0.9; 11.2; 14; 13.4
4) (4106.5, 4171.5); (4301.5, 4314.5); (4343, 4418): 1.1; 14.1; 13.6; 13.8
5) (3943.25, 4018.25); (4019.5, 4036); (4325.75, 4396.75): -3.2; 12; 13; 12.1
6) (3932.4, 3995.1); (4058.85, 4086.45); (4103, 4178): -2.5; 10.4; 13.9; 12.5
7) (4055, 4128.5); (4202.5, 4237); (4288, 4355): -4.1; 13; 12.3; 12.6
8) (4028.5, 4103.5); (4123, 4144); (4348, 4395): -1.1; 13.5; 13.8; 13.5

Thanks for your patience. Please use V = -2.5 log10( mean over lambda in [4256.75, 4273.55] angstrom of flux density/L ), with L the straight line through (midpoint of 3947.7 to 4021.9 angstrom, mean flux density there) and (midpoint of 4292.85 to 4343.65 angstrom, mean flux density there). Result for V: -0.15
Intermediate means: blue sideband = 12.1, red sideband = 12.3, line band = 14.1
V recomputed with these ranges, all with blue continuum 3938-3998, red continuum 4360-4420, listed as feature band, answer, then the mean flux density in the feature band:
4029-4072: -0.21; 14.1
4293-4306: 0.06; 12.7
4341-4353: 0.21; 11.3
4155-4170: -0.18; 14.6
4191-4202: -0.13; 14.2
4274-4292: -0.05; 13.8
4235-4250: -0.09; 14.1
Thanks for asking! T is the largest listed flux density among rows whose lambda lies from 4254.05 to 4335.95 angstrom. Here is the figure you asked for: 14.48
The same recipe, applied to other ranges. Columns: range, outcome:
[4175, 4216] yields 14.65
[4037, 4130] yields 14.77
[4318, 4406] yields 14.42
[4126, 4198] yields 15.04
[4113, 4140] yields 14.8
